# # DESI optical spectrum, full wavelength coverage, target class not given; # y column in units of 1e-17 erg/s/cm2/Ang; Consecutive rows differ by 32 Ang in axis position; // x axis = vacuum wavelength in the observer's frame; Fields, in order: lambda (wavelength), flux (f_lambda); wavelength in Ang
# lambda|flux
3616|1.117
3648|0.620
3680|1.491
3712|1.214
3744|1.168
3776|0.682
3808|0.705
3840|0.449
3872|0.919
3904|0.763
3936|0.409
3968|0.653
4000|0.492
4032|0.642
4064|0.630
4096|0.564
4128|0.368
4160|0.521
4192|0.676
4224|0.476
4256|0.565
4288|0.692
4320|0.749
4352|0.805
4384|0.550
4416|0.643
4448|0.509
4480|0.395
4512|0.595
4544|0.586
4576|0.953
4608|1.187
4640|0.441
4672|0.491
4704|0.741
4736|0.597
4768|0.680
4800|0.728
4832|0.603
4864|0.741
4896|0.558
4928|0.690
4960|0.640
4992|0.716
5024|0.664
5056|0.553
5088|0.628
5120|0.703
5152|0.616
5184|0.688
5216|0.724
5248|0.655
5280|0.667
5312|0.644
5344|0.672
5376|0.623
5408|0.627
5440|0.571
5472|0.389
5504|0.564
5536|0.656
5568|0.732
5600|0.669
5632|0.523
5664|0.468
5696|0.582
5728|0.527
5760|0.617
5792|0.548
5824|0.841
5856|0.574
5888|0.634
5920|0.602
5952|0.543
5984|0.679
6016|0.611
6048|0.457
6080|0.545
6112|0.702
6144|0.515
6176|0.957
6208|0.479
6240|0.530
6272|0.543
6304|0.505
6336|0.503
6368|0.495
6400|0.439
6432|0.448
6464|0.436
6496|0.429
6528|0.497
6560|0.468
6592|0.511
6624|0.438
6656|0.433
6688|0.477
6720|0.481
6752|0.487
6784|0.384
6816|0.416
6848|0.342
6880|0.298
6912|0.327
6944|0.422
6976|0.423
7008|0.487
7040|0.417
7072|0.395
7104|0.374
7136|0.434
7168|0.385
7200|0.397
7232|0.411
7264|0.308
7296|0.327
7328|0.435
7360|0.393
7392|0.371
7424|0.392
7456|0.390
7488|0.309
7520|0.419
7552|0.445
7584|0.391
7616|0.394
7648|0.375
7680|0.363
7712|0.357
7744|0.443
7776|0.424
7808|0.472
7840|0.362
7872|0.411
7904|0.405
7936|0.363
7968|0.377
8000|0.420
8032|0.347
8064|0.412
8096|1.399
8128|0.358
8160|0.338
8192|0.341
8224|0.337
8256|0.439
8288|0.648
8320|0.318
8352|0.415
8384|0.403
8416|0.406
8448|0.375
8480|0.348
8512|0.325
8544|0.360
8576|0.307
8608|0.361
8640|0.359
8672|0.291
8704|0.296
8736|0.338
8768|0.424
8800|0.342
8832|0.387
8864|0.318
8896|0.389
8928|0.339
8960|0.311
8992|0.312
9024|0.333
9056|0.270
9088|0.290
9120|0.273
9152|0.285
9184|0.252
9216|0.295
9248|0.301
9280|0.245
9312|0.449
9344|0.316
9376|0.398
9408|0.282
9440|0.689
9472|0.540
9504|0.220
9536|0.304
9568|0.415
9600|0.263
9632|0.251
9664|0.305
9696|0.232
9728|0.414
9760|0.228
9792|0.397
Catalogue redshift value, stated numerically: 0.23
